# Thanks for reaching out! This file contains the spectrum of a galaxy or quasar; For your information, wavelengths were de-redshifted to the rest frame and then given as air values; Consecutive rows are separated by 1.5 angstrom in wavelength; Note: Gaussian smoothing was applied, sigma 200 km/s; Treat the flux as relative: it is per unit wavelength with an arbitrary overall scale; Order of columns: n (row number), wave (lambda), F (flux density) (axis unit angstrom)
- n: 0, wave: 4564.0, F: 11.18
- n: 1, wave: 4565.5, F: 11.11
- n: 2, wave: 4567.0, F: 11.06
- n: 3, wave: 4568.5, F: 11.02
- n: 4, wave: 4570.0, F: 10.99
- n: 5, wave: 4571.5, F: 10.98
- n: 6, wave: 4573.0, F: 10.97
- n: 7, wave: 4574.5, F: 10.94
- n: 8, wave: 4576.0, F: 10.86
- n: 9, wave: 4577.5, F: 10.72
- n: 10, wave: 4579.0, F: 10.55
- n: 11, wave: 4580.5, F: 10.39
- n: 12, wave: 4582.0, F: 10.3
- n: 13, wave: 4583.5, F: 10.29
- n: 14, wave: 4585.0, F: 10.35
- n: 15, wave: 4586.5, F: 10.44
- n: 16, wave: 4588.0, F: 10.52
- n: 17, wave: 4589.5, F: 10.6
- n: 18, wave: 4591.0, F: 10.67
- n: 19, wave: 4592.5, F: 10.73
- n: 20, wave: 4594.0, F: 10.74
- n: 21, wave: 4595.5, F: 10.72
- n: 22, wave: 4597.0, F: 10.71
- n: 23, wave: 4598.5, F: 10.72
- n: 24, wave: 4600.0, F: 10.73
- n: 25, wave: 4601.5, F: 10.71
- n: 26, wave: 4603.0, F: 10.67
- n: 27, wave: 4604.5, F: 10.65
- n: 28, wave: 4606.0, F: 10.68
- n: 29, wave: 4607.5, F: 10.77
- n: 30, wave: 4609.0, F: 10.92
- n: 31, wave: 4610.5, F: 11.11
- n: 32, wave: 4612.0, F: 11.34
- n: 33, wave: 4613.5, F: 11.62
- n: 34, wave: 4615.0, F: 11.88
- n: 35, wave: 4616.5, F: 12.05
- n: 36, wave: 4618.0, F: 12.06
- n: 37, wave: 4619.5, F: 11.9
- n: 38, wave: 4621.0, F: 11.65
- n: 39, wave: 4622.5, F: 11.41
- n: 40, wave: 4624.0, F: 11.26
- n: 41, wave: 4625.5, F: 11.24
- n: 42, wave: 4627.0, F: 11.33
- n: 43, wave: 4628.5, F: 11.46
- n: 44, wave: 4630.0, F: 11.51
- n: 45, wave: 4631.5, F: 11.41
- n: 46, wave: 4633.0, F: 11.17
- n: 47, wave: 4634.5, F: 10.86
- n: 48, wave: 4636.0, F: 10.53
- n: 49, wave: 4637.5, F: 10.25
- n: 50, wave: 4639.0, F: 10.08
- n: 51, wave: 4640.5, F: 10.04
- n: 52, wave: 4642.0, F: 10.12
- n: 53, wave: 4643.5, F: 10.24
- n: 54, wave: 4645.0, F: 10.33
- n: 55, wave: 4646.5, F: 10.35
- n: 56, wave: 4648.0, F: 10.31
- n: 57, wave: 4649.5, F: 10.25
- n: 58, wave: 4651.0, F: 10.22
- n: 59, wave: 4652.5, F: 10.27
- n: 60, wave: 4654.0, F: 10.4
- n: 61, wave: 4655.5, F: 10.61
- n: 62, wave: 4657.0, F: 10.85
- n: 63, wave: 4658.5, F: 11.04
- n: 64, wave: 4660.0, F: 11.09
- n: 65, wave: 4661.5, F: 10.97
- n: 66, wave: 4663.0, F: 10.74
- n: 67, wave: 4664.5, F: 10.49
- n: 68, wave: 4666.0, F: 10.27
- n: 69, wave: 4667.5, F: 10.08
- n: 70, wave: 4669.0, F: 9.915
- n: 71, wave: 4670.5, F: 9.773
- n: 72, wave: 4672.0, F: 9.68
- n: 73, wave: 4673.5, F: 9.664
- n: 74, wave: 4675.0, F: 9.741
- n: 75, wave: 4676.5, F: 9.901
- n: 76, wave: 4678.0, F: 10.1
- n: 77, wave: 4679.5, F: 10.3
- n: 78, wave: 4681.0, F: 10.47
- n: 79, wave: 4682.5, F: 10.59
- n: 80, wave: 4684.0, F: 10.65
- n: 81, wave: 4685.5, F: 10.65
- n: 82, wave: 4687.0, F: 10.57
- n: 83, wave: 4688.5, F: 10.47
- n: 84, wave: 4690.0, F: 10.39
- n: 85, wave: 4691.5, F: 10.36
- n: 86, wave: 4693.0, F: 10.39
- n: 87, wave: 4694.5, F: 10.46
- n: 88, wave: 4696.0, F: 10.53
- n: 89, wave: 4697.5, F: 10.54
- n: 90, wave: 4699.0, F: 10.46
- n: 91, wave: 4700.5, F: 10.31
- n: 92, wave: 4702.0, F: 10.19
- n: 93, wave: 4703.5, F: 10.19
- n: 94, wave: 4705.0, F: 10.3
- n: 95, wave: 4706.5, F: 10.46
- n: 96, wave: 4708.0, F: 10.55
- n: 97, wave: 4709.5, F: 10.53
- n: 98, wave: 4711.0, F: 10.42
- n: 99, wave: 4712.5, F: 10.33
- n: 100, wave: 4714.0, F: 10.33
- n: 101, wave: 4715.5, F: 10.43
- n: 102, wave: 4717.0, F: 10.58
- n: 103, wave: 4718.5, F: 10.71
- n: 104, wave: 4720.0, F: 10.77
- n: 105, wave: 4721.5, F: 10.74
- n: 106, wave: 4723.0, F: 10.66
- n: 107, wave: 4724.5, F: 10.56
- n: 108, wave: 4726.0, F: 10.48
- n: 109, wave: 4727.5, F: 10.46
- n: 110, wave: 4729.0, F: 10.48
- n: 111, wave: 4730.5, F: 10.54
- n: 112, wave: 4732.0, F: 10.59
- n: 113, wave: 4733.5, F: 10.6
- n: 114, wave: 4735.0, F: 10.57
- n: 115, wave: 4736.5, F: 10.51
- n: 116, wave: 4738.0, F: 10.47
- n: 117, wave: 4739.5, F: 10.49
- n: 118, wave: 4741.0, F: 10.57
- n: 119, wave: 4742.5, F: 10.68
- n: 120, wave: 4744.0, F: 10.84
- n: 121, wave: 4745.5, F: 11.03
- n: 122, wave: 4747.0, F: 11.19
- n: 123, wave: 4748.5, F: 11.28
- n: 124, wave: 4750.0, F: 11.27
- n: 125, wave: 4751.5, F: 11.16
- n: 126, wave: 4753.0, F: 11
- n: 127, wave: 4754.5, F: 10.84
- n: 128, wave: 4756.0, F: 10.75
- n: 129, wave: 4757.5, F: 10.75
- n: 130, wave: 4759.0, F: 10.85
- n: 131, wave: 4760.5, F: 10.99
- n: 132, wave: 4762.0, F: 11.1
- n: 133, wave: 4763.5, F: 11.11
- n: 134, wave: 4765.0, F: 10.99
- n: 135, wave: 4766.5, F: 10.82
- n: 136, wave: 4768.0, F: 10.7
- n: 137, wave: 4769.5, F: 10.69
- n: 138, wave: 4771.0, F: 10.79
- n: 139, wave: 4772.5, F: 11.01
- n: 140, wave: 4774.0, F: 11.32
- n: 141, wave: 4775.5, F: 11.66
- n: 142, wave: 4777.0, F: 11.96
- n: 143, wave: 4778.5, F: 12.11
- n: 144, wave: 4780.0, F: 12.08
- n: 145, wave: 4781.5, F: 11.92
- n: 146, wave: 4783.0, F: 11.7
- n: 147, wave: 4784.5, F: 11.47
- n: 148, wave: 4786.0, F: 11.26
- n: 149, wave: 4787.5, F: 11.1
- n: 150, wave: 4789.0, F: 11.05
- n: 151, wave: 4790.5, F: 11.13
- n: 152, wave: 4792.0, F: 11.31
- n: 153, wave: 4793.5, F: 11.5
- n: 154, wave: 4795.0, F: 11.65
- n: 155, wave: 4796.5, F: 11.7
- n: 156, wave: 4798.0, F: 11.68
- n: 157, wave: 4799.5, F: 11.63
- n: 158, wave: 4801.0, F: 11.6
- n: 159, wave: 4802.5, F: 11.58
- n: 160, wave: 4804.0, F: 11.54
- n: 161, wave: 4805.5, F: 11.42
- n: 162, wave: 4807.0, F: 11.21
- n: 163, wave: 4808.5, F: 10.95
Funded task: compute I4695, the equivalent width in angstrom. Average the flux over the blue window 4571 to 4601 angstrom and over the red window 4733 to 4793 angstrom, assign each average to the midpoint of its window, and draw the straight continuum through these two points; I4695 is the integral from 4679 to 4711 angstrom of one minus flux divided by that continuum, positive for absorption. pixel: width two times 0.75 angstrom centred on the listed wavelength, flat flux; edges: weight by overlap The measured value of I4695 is 1.4 angstrom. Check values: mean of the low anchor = 10.6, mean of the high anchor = 11.1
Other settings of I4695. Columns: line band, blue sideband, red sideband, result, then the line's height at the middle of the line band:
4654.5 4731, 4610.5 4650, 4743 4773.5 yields 3.96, 11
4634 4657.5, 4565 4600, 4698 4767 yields 0.76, 10.7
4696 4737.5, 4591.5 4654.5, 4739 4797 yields 2.18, 11.1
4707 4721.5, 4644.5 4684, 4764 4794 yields 0.32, 10.8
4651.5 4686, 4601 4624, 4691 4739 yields 1.58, 10.9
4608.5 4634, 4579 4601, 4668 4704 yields -2.49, 10.5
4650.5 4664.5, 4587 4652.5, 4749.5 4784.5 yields 0.36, 11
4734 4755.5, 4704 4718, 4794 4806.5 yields 0.06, 10.9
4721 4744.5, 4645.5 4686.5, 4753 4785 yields 0.72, 10.9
